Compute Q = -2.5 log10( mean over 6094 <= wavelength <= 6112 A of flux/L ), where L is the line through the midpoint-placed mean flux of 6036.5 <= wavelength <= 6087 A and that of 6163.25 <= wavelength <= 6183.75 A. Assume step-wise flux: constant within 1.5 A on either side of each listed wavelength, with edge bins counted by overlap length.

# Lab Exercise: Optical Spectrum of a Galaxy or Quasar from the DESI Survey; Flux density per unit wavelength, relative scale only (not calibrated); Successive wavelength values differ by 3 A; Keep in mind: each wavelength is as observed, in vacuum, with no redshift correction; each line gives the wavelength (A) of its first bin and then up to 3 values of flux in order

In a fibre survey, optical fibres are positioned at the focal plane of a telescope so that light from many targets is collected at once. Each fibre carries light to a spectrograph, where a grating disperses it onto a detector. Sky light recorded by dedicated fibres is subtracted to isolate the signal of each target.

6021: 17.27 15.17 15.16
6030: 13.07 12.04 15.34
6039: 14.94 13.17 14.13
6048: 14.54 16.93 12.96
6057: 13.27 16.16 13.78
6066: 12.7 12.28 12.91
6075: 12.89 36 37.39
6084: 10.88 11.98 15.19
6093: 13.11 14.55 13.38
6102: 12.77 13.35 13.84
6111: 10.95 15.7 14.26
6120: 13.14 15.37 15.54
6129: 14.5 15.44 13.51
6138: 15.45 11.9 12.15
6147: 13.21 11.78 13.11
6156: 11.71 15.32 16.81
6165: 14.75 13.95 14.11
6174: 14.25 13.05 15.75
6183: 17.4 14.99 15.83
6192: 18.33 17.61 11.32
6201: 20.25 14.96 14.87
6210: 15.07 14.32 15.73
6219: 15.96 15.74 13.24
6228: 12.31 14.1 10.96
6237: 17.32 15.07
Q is 0.193 mag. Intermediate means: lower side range 16.4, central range 13.2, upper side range 14.7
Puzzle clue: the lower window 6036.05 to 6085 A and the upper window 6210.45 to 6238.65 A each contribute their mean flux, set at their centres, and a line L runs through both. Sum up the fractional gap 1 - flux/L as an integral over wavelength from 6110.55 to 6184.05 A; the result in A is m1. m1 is 6.1 A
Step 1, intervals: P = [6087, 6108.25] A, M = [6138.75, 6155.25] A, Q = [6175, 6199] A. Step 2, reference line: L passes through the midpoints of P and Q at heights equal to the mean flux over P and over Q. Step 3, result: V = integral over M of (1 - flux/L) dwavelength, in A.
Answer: 2.4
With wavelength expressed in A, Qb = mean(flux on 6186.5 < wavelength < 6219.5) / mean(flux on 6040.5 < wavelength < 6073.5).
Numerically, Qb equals 1.14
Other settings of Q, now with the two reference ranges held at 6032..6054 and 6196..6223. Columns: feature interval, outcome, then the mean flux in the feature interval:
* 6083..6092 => 0.147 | 12.8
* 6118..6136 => 0.022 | 14.6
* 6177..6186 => -0.035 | 15.7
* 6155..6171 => 0.041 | 14.6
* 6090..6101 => 0.066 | 13.8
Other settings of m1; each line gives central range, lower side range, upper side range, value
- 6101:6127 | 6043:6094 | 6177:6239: 3.40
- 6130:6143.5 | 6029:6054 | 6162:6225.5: 0.90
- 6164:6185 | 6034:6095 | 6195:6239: 0.54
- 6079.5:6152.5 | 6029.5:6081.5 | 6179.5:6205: 7.28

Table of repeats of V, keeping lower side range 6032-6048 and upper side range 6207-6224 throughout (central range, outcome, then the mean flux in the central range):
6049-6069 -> 0.0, 14.2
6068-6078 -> -1.4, 16.2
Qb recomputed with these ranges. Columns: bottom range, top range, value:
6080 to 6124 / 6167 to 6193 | 1.03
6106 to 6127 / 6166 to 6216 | 1.09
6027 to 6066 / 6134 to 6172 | 0.96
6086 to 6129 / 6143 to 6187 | 1.02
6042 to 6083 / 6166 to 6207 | 0.90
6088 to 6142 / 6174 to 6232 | 1.09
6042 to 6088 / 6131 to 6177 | 0.83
